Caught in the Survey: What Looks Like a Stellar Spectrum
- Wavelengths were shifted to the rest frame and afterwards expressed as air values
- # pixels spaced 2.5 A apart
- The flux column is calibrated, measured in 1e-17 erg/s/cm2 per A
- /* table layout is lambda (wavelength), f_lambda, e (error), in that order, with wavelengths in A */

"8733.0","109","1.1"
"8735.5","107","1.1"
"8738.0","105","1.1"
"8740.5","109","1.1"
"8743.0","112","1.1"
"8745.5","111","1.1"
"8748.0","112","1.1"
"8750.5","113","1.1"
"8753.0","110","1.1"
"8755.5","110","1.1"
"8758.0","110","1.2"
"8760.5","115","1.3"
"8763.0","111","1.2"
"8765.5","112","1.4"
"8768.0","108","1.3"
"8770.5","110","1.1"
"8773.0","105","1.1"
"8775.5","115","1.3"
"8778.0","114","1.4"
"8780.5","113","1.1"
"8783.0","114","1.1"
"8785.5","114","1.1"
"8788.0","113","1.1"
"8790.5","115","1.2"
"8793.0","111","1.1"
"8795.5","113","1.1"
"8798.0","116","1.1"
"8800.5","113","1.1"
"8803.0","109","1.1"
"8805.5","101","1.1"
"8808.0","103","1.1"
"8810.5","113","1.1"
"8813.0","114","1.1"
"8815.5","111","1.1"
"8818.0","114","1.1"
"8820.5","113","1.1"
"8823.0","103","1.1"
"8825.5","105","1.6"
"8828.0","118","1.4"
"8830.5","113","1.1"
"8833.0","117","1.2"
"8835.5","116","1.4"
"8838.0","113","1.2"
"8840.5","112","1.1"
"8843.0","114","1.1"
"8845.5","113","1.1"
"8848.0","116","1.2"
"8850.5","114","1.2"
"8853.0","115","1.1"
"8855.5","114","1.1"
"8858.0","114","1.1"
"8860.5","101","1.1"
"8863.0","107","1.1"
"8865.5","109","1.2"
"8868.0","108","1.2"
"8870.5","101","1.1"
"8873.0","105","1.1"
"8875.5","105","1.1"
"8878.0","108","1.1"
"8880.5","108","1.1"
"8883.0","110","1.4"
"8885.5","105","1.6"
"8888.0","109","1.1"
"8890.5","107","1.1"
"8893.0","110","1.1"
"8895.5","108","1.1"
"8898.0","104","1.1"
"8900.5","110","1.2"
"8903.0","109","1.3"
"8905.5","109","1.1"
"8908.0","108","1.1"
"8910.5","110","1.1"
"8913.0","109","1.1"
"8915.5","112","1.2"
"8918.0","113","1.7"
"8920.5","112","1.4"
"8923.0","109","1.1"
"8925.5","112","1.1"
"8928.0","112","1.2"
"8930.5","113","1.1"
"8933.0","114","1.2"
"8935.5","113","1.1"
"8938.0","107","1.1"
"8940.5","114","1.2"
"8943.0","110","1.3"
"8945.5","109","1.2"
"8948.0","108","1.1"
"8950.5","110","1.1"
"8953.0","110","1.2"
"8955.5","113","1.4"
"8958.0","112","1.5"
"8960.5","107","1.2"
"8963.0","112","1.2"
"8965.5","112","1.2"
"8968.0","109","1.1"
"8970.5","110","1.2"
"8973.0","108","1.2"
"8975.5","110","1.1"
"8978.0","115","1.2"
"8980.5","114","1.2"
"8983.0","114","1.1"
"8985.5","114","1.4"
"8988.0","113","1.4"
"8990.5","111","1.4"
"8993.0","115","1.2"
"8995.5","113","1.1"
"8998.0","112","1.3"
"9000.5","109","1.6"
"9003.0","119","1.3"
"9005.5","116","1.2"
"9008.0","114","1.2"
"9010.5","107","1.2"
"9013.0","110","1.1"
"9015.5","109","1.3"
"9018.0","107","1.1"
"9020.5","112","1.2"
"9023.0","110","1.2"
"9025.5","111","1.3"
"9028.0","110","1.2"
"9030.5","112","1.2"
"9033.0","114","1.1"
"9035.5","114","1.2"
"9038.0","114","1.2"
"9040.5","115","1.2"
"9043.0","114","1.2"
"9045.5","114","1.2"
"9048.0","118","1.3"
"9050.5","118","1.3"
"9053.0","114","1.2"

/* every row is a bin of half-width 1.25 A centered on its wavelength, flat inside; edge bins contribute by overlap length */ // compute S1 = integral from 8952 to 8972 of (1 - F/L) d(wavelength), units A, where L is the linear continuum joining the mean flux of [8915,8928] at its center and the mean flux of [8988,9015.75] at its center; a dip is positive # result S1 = 0.3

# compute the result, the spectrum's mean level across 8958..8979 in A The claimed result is 110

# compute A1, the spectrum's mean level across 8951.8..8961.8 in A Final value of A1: 111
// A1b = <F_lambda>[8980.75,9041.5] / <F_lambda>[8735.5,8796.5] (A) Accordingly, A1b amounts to 1.01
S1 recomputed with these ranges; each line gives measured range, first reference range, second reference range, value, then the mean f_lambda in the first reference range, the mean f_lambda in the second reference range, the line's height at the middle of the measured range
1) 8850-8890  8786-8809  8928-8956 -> 0.95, 111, 111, 111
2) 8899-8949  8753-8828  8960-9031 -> 0.35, 111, 112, 111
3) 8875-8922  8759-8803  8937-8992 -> 1.14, 112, 111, 112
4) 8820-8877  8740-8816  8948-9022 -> 0.38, 111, 112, 111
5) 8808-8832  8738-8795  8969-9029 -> 0.09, 112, 112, 112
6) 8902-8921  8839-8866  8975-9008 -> 0.40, 112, 114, 113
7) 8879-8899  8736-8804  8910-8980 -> 0.62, 112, 111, 111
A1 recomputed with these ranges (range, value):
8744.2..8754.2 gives 112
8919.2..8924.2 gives 111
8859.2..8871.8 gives 105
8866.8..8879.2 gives 105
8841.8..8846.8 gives 114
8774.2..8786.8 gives 114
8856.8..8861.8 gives 107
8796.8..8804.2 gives 113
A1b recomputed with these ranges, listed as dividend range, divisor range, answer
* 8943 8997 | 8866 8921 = 1.03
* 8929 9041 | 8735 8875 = 1.01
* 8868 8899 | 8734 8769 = 0.97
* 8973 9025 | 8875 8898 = 1.04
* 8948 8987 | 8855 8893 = 1.04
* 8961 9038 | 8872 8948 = 1.02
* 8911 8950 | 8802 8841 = 1.00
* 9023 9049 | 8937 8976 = 1.03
